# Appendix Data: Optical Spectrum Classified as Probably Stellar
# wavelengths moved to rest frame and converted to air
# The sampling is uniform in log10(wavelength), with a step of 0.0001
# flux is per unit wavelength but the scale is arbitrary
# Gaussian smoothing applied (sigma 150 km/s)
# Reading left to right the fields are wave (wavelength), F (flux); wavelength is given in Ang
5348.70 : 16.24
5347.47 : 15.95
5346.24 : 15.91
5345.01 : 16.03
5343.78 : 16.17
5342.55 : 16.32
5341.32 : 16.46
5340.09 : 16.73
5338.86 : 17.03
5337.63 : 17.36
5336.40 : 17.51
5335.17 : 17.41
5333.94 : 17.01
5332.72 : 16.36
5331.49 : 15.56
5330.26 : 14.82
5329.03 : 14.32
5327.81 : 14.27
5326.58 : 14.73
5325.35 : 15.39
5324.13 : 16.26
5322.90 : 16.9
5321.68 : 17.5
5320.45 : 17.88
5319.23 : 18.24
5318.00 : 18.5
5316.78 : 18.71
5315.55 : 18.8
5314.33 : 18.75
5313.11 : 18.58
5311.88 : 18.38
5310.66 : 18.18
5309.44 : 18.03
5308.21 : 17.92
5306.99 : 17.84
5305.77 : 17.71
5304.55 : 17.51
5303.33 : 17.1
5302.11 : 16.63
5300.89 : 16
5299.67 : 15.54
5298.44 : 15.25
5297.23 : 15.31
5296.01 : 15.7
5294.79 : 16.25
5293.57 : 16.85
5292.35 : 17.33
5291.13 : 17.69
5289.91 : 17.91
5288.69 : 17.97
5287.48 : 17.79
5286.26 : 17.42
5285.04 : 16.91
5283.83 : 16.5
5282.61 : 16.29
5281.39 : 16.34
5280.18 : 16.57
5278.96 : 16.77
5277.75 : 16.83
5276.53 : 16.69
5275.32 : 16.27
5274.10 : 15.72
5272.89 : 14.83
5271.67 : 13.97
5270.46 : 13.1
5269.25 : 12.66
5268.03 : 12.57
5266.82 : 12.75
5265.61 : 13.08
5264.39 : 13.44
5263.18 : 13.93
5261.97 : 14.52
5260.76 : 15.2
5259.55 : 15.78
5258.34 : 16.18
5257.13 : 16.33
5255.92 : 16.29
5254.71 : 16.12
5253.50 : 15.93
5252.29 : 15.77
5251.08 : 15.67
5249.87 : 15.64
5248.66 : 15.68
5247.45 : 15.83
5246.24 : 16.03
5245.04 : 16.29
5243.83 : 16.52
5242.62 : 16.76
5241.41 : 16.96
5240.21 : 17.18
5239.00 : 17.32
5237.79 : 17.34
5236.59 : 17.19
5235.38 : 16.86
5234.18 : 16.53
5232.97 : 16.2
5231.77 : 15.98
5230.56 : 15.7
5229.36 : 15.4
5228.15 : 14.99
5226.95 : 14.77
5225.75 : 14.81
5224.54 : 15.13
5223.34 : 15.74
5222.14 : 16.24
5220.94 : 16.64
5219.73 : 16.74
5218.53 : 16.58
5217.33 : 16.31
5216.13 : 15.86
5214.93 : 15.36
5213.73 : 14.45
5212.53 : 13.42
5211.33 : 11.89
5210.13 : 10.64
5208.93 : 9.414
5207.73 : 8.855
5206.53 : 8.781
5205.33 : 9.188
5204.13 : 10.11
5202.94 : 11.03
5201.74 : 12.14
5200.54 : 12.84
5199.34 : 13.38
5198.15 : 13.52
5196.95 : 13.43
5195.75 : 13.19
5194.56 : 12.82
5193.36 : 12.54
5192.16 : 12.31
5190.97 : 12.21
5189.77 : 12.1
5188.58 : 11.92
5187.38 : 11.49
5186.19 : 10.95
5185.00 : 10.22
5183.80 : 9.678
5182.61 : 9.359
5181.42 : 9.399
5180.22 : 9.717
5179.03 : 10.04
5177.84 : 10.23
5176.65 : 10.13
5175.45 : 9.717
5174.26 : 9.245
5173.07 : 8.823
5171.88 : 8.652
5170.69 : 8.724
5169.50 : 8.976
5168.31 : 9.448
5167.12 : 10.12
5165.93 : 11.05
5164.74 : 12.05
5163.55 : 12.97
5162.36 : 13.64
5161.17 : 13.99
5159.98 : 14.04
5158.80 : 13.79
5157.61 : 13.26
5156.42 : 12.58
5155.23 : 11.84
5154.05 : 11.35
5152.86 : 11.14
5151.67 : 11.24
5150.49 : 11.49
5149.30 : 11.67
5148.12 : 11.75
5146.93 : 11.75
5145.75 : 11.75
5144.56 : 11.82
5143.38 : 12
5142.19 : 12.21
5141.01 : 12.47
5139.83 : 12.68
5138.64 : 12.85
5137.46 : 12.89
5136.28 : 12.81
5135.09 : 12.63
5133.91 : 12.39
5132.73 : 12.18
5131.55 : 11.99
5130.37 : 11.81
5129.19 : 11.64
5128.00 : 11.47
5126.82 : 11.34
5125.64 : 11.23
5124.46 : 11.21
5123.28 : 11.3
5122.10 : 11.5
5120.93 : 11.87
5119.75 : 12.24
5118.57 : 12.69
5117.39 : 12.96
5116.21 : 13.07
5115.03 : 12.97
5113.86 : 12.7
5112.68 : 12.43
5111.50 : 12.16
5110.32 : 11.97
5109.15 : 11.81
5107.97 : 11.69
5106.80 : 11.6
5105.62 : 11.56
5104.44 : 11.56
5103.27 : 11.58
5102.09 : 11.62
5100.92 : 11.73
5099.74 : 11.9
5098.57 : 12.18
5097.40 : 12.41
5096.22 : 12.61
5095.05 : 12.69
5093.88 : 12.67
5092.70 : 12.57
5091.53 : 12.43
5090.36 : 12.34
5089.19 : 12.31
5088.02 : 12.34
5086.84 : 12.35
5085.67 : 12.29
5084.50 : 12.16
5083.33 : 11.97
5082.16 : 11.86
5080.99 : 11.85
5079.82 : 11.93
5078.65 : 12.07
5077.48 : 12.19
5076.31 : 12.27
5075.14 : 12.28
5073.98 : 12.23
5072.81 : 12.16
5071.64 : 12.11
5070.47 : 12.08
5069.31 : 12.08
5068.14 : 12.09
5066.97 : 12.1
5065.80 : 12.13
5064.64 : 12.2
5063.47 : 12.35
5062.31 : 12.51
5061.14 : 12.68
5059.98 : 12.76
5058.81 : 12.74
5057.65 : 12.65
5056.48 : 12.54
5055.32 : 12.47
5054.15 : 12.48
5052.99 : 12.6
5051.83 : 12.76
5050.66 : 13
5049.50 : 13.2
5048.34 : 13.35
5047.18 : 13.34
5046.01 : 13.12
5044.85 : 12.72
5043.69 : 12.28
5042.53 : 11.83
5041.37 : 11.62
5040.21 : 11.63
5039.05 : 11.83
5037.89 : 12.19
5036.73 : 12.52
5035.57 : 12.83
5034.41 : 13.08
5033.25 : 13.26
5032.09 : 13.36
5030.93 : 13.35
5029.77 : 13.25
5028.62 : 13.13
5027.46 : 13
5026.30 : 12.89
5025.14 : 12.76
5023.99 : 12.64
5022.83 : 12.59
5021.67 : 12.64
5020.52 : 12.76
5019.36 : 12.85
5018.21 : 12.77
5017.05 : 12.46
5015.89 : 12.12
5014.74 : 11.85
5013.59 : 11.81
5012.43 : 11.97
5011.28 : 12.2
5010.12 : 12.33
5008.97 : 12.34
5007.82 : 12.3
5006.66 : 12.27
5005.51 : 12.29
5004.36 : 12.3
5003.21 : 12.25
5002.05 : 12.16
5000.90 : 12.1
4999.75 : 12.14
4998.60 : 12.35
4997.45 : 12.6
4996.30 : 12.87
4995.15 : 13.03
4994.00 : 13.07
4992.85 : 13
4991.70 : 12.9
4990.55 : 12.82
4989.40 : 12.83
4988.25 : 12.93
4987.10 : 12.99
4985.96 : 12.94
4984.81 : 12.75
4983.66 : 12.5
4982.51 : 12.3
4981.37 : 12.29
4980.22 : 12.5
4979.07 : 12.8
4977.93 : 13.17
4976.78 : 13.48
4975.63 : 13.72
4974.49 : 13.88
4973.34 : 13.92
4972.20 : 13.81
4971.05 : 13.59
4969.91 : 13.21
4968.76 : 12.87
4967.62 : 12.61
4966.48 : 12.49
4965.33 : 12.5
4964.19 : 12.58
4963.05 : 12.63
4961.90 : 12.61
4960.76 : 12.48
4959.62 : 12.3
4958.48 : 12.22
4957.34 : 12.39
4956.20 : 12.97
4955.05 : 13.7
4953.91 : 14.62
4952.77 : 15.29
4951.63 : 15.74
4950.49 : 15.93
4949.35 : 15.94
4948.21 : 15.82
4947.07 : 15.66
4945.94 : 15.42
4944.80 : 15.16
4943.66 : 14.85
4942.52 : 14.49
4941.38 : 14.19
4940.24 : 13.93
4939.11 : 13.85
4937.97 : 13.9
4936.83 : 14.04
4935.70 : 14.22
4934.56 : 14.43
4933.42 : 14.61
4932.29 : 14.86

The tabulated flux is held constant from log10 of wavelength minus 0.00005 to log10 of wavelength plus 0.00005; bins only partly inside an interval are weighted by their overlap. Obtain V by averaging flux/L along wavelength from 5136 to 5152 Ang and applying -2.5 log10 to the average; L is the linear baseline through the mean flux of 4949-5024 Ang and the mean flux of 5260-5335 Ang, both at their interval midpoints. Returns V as 0.20 mag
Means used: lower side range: 12.9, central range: 12.1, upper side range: 16.3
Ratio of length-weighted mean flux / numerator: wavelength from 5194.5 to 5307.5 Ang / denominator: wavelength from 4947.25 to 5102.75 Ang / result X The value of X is 1.20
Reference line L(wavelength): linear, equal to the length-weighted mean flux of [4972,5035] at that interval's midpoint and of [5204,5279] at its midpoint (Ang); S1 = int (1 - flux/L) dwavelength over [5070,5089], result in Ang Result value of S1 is 1.8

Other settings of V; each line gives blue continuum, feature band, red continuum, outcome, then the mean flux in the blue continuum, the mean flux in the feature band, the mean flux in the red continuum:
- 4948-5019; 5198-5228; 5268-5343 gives 0.166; 12.9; 13.4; 16.6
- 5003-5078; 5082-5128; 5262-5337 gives 0.116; 12.5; 12.1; 16.4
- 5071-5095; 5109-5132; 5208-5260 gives 0.090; 12.2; 12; 15.6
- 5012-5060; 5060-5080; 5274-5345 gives 0.080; 12.6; 12.2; 16.9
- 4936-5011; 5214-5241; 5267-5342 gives -0.020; 13.3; 16.1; 16.6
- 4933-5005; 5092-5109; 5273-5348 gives 0.220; 13.4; 12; 16.8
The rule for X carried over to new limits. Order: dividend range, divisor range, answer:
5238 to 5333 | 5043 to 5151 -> 1.33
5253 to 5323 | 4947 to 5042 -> 1.27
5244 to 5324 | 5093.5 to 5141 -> 1.35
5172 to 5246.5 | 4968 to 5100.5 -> 1.06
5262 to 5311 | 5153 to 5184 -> 1.47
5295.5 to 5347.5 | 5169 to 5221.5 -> 1.44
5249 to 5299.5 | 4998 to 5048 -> 1.26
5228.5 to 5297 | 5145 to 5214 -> 1.41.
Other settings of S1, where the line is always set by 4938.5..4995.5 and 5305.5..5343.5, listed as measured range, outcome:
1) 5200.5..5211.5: 3.9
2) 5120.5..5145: 5.1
